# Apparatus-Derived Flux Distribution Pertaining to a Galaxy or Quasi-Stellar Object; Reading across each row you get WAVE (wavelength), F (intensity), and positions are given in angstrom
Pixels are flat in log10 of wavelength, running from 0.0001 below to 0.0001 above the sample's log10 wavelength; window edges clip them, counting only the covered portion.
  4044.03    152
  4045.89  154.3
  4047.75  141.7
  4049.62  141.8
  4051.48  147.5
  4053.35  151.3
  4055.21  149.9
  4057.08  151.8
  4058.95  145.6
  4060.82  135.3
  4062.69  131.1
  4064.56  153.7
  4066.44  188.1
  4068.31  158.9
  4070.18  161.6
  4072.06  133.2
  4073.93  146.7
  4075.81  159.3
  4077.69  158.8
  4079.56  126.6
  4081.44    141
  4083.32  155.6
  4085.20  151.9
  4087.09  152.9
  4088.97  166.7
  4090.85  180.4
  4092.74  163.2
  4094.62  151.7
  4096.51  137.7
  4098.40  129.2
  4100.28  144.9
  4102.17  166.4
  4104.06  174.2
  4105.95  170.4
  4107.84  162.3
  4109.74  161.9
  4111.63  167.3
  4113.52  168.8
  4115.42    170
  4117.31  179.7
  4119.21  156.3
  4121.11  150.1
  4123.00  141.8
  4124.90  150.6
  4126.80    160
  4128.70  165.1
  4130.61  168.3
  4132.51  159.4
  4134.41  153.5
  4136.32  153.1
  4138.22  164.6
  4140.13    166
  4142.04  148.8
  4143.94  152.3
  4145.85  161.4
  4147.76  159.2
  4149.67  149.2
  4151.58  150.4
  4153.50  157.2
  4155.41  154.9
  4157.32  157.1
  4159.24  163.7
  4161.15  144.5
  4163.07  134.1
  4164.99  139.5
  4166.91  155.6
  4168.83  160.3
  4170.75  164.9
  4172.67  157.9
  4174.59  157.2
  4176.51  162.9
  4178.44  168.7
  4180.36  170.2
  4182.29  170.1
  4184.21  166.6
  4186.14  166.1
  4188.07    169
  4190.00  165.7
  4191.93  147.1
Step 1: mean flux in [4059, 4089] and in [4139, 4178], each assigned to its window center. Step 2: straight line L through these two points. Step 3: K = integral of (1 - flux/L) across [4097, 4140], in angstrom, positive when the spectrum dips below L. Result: -1.9 angstrom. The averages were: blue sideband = 151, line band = 160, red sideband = 155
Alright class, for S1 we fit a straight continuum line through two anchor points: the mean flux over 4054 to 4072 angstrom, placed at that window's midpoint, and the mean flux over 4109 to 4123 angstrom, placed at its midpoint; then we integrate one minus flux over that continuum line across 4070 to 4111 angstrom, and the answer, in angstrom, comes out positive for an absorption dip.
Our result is 0.9 angstrom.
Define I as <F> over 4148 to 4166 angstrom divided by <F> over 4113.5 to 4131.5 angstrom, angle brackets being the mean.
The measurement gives 0.9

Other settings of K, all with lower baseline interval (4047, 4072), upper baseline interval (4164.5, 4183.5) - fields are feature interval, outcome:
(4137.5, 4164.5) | 0.83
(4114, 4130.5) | -0.39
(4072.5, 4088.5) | 0.32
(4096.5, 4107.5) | -0.10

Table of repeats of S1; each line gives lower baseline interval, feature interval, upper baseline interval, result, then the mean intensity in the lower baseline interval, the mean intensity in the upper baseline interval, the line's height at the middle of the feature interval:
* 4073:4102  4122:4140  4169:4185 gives 0.0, 152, 165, 158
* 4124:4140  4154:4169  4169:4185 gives 1.1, 160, 165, 163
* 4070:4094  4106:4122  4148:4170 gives -1.3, 153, 152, 153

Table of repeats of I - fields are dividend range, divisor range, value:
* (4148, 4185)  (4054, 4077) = 1.04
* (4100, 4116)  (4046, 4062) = 1.14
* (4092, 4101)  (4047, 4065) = 1.00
